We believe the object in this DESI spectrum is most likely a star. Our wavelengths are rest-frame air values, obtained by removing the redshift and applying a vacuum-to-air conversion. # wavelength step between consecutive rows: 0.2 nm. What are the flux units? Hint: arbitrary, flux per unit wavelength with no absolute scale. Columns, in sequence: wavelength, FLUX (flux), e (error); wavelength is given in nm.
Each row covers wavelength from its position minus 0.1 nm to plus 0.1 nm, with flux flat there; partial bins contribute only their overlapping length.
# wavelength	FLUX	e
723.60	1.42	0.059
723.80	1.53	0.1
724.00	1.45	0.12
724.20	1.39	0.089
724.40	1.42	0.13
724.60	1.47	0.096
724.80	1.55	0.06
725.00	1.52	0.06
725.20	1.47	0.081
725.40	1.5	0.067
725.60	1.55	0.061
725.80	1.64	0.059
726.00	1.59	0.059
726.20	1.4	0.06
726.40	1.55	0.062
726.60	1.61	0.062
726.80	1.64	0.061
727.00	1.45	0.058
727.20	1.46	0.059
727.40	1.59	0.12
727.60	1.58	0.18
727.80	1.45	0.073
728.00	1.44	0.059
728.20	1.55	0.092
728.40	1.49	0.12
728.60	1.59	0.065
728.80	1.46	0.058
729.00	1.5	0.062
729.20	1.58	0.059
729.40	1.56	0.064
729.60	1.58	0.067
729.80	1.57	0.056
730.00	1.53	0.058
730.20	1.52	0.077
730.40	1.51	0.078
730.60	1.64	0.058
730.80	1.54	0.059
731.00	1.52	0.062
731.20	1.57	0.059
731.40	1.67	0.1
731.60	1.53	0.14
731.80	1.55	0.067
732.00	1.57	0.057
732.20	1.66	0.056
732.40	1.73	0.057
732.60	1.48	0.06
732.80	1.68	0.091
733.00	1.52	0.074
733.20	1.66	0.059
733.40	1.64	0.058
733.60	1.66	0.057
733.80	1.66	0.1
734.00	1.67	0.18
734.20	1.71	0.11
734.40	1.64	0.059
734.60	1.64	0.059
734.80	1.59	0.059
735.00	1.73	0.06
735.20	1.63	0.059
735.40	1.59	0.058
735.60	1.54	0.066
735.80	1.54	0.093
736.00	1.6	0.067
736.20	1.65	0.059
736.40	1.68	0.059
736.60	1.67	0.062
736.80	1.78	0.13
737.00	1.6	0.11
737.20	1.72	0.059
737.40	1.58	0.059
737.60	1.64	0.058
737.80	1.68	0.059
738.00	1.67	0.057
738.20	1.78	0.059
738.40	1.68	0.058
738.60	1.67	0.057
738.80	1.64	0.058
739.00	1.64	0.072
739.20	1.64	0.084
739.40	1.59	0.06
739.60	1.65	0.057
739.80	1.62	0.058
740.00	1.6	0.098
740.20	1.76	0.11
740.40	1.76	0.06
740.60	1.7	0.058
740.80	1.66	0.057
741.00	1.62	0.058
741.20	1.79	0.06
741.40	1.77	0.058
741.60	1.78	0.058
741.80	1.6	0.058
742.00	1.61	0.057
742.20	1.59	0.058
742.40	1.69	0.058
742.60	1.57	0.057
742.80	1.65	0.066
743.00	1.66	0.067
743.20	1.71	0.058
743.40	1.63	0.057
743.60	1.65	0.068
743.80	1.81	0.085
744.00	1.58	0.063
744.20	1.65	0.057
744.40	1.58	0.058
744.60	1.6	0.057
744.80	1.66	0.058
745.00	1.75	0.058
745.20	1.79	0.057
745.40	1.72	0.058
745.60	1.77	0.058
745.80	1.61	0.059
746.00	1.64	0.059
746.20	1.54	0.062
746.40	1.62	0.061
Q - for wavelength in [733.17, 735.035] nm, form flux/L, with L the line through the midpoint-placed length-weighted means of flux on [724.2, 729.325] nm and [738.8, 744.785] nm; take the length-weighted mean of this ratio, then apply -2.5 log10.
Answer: -0.046 mag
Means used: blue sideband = 1.52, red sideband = 1.66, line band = 1.66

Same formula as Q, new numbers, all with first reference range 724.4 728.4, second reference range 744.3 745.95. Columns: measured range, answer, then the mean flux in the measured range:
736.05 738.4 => -0.04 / 1.68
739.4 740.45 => -0.02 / 1.67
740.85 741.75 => -0.05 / 1.73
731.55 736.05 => -0.02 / 1.62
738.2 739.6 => -0.02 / 1.65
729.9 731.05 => 0.01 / 1.54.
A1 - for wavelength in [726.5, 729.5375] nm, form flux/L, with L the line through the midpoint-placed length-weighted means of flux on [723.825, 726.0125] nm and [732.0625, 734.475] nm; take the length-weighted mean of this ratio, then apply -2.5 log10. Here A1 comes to 0.02 mag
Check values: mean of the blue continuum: 1.5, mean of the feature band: 1.53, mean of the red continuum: 1.64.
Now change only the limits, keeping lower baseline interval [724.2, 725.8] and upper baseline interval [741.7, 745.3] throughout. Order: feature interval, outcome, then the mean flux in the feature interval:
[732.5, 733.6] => -0.024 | 1.6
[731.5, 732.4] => -0.025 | 1.59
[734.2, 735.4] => -0.044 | 1.65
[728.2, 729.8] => -0.005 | 1.54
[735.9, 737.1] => -0.045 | 1.66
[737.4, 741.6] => -0.038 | 1.68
